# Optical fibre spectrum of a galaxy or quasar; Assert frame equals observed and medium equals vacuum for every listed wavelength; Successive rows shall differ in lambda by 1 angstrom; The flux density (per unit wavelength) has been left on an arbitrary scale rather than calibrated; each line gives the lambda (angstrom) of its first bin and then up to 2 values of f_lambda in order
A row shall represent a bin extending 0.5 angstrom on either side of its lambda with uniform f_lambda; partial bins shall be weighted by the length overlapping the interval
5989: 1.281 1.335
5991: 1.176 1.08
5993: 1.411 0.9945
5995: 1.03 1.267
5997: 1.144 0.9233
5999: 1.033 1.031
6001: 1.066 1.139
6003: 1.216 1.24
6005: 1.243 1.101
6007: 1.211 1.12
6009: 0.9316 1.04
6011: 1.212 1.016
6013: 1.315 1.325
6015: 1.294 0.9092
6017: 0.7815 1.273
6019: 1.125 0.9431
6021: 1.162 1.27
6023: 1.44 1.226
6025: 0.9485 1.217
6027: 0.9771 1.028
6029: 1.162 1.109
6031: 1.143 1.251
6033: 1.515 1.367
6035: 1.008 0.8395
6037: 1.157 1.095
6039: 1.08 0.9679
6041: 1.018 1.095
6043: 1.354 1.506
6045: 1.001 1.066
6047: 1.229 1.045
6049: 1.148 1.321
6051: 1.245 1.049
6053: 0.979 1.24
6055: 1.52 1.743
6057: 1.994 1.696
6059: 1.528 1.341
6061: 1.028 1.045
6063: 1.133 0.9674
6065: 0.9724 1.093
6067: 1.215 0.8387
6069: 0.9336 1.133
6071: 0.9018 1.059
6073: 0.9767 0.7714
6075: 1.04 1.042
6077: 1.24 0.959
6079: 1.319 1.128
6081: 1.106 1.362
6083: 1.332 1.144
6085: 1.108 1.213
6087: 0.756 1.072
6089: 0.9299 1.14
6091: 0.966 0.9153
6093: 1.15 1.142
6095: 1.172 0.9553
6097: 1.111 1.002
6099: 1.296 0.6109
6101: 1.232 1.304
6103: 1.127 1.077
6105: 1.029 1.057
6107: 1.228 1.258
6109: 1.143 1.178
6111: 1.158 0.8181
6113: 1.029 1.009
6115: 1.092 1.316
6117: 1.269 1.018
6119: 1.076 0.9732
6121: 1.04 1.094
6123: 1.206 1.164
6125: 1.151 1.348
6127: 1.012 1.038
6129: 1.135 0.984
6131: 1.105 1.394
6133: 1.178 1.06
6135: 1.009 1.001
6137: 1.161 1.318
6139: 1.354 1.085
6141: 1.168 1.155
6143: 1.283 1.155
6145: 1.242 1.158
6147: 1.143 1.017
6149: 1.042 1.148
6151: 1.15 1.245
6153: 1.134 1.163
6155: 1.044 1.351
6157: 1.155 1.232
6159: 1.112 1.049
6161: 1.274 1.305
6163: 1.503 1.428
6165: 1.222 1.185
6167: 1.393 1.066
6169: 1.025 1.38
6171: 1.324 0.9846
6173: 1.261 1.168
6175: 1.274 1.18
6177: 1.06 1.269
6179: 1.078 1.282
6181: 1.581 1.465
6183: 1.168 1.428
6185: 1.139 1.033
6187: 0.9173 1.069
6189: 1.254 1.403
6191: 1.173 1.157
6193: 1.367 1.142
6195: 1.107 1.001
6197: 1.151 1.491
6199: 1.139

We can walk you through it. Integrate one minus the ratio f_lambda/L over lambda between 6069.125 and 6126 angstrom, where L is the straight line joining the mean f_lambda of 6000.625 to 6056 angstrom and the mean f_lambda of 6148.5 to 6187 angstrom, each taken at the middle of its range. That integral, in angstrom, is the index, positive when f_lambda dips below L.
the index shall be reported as 4.5 angstrom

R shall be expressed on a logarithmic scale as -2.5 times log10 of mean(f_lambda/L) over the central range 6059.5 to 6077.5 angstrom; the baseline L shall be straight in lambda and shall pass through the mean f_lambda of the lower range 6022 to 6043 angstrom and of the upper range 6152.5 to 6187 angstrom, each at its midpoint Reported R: 0.12 mag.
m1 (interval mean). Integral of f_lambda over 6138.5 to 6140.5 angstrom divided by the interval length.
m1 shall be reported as 1.22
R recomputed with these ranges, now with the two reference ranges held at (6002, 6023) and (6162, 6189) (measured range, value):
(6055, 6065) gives -0.17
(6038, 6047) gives 0.02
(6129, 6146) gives 0.04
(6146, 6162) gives 0.06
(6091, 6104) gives 0.10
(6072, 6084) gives 0.06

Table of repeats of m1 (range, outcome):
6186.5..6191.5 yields 1.16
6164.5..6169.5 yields 1.18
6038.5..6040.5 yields 1.02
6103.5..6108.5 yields 1.13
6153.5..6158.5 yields 1.19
